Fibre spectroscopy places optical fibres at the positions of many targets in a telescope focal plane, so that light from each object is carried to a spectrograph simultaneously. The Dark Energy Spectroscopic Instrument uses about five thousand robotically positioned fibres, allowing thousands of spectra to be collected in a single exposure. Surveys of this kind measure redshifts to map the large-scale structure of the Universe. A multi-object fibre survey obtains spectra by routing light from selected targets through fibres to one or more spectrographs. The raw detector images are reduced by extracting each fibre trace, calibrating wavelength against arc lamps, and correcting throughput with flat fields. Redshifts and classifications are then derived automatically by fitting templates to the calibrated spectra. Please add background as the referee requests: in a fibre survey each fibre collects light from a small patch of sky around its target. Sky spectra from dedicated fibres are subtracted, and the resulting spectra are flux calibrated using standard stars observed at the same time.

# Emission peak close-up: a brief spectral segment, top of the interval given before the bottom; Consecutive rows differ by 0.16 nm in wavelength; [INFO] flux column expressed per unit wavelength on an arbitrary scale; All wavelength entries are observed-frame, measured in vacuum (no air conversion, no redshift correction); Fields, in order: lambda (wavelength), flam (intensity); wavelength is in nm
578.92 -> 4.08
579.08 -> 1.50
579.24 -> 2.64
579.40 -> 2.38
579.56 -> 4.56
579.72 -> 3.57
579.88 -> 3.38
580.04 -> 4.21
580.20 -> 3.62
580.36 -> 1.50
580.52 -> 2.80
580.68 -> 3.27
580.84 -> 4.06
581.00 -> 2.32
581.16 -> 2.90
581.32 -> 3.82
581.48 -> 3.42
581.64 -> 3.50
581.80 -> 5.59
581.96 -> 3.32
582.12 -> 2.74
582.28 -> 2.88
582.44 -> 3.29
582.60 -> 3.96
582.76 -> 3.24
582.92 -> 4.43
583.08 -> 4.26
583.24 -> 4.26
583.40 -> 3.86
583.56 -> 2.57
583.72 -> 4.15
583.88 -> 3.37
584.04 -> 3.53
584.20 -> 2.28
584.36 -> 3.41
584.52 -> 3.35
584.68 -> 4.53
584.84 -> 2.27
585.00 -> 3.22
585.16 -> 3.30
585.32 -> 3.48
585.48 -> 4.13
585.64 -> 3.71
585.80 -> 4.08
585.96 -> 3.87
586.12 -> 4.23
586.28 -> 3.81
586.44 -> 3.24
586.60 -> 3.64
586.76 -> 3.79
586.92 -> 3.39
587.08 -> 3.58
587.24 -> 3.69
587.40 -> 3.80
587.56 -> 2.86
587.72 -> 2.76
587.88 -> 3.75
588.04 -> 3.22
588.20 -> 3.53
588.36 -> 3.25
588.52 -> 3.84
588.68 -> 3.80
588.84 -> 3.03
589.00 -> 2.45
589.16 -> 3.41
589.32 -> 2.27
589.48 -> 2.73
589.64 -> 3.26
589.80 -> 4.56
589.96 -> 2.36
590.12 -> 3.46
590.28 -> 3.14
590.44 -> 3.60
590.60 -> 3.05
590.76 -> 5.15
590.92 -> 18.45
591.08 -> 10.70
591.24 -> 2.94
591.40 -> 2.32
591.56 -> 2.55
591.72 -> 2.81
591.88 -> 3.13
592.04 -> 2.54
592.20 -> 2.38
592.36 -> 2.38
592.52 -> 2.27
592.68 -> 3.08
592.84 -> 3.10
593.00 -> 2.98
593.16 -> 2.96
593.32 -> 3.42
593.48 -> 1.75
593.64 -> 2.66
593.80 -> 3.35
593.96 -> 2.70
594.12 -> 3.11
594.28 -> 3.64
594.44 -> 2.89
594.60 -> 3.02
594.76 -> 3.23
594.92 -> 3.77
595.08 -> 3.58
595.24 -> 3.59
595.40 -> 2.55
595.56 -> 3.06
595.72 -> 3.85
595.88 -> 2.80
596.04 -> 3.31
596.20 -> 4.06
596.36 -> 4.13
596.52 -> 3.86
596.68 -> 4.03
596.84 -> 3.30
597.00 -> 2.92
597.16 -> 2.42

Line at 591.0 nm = H-beta 4861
